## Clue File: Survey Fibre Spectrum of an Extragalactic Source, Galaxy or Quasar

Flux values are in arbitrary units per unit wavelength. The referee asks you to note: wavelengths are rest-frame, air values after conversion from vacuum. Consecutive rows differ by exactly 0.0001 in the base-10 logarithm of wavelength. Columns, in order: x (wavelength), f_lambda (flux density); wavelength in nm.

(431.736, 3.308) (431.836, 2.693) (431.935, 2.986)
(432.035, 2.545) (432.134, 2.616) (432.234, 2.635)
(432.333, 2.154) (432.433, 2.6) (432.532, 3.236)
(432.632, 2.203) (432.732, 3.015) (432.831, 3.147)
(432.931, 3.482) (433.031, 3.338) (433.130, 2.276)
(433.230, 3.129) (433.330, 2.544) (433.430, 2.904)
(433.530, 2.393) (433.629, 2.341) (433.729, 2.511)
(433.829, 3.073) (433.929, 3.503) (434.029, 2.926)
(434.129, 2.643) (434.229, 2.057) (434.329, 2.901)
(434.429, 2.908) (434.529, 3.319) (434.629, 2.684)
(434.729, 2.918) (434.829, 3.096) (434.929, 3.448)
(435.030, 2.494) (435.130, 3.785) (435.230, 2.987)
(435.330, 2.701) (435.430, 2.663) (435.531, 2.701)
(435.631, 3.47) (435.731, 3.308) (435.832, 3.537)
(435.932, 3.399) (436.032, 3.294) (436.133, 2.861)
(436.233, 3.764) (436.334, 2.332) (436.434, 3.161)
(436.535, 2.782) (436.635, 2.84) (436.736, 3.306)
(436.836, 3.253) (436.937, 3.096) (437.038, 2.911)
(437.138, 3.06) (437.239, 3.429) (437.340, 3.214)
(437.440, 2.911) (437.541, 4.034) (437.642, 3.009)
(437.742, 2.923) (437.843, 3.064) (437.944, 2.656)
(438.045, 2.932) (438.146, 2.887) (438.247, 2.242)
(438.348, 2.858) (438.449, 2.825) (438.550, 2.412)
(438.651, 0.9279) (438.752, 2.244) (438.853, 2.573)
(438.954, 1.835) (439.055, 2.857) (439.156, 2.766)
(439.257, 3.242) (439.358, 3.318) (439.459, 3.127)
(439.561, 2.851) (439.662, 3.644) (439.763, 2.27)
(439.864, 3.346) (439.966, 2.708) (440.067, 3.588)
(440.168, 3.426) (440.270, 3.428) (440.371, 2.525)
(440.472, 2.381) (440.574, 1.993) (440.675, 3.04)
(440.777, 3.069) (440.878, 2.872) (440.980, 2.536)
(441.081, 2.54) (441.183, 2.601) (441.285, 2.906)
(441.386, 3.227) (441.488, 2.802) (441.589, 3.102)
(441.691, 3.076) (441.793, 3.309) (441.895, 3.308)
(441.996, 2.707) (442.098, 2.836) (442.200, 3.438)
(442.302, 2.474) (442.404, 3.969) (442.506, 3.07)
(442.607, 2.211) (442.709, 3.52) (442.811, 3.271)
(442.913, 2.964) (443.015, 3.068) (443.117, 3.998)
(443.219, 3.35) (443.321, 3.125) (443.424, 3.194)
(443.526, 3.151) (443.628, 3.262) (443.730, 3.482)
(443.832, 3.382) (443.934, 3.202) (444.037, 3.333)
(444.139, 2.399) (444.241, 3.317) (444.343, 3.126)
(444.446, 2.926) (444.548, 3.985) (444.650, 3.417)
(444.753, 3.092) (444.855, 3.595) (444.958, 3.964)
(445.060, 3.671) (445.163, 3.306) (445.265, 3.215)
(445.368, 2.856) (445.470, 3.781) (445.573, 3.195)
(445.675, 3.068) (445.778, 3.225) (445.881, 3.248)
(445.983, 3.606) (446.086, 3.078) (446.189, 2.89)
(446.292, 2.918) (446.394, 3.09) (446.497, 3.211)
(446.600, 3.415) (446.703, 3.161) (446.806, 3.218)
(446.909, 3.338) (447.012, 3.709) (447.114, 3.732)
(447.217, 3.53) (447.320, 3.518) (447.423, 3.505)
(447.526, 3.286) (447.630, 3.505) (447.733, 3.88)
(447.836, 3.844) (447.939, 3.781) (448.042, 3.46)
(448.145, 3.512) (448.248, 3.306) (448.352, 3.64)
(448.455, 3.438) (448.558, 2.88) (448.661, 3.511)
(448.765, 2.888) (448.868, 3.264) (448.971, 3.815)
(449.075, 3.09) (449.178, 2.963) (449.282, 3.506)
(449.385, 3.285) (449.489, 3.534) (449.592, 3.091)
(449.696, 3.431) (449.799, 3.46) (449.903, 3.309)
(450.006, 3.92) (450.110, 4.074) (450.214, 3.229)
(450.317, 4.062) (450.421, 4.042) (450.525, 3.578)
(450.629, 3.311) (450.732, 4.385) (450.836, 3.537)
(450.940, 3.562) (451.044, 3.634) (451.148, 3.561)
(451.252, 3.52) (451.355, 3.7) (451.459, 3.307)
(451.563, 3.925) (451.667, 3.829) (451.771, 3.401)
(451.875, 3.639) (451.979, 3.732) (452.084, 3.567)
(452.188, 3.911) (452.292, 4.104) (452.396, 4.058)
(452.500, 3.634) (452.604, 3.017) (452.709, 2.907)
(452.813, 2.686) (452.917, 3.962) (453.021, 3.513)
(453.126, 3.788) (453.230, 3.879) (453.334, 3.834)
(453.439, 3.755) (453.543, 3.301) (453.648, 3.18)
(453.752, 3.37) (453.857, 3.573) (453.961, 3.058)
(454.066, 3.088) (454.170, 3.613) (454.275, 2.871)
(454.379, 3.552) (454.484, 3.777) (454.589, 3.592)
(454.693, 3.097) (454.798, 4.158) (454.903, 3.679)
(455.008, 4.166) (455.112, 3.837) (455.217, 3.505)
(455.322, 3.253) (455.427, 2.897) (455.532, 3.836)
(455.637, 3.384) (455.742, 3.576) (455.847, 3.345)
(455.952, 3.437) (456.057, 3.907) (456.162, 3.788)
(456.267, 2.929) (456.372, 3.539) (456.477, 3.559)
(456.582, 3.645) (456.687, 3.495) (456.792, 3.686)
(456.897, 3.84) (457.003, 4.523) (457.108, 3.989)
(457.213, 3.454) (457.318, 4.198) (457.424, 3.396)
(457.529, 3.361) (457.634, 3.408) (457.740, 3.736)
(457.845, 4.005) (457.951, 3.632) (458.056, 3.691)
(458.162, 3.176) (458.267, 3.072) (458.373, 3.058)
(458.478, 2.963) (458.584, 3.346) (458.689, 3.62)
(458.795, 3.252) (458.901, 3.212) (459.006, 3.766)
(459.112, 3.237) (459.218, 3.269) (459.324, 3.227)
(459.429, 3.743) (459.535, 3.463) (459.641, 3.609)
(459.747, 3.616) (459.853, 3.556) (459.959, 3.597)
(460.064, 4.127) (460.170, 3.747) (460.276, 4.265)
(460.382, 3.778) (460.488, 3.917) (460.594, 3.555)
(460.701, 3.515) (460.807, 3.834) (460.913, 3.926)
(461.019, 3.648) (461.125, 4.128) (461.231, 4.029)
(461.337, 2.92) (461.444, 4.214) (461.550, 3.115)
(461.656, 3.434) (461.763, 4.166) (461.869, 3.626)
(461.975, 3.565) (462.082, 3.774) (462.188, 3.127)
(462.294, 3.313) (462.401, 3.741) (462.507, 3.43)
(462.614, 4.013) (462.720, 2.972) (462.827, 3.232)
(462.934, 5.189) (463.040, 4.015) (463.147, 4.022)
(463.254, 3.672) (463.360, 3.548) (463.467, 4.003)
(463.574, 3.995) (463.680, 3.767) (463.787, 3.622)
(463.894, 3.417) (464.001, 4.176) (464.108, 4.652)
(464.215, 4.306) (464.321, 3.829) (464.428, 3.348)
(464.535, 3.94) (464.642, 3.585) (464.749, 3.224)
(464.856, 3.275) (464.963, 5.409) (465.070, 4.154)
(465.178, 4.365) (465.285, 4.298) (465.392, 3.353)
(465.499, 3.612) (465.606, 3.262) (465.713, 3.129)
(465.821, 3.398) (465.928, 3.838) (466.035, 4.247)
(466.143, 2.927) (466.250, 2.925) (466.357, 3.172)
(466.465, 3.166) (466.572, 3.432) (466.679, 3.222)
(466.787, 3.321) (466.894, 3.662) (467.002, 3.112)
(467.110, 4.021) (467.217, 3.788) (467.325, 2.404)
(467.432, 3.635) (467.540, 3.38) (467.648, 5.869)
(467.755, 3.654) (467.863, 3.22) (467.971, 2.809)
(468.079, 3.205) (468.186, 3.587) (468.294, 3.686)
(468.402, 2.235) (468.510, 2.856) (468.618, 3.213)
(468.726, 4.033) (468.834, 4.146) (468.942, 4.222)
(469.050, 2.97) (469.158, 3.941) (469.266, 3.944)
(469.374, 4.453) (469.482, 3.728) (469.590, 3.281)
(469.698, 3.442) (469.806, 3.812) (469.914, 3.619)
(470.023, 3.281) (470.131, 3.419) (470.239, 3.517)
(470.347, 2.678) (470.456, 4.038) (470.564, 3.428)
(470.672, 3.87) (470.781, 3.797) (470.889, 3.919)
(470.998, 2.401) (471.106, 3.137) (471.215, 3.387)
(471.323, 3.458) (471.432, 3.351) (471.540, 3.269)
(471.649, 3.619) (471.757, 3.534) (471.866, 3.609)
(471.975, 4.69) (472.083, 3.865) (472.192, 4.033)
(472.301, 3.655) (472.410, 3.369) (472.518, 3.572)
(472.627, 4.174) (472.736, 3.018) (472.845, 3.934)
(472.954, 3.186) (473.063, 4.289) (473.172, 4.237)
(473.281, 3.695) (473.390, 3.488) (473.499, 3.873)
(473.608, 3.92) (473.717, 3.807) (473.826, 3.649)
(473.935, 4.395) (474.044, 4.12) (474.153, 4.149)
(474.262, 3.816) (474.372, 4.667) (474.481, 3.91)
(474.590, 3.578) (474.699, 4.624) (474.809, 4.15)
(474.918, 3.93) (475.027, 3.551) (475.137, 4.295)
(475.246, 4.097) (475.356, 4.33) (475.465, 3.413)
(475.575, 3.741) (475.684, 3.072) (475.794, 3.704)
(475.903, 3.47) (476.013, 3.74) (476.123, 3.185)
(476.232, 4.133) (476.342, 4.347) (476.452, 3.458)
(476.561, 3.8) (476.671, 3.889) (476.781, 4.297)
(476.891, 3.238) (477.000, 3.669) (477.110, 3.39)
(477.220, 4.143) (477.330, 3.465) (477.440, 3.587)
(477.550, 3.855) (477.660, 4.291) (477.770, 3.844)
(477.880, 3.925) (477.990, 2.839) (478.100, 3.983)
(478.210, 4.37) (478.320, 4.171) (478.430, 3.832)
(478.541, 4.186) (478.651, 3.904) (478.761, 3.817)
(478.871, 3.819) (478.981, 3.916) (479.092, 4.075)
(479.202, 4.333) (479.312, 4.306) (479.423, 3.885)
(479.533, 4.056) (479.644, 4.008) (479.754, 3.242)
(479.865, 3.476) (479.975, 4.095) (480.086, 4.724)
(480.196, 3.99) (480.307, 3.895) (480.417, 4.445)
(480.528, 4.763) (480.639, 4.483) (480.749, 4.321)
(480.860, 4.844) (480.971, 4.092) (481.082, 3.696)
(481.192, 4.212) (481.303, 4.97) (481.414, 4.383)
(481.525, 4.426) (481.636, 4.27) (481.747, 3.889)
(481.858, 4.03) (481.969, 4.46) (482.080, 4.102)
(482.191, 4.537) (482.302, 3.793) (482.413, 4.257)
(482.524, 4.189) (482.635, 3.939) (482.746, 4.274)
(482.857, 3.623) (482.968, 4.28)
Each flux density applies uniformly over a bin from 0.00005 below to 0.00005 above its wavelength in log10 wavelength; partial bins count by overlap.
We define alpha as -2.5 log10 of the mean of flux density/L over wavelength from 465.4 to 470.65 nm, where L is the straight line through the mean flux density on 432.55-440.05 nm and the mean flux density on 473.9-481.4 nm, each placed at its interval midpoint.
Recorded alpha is 0.07 mag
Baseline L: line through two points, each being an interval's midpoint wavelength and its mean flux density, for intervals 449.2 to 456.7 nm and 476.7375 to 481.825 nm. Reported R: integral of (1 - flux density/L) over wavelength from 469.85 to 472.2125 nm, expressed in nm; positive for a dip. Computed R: 0.21 nm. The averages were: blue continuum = 3.56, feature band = 3.54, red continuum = 4.03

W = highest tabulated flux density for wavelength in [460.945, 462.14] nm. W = 4.214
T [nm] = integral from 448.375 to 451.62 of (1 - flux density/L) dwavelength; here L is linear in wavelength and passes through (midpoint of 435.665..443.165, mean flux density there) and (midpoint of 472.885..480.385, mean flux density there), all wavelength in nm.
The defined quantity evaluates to -0.29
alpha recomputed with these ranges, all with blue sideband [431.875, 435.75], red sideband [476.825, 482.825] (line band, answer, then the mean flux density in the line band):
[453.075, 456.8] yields -0.04 mag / 3.52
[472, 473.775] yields 0.03 mag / 3.77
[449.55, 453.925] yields -0.09 mag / 3.6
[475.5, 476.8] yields 0.07 mag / 3.71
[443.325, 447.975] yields -0.06 mag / 3.34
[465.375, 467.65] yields 0.08 mag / 3.44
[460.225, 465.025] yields -0.05 mag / 3.78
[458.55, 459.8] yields 0.02 mag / 3.45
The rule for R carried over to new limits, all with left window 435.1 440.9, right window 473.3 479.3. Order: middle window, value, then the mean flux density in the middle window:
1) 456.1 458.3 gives -0.14 nm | 3.63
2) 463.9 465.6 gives -0.16 nm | 3.93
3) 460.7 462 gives -0.07 nm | 3.71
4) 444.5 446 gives -0.14 nm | 3.41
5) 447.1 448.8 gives -0.16 nm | 3.48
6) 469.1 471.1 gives 0.08 nm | 3.58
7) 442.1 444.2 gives -0.08 nm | 3.19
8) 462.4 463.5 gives -0.08 nm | 3.8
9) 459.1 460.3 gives -0.05 nm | 3.62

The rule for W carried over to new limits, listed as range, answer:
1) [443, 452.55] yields 4.385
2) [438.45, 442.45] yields 3.969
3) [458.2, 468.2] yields 5.869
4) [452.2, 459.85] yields 4.523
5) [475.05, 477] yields 4.347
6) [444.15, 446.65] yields 3.985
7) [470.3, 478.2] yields 4.69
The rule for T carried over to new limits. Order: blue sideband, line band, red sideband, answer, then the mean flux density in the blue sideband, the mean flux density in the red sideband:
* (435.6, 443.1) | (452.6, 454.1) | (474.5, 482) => -0.04 nm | 2.96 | 3.98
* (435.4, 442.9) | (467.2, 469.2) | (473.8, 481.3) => 0.11 nm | 2.95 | 3.96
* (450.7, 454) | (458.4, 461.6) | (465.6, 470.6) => -0.05 nm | 3.59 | 3.5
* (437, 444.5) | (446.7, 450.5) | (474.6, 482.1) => -0.36 nm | 2.97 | 3.98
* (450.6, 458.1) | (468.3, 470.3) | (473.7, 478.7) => 0.12 nm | 3.59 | 3.87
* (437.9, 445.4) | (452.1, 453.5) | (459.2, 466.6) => -0.10 nm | 3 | 3.71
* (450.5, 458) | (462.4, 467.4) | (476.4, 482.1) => 0.12 nm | 3.59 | 4.02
